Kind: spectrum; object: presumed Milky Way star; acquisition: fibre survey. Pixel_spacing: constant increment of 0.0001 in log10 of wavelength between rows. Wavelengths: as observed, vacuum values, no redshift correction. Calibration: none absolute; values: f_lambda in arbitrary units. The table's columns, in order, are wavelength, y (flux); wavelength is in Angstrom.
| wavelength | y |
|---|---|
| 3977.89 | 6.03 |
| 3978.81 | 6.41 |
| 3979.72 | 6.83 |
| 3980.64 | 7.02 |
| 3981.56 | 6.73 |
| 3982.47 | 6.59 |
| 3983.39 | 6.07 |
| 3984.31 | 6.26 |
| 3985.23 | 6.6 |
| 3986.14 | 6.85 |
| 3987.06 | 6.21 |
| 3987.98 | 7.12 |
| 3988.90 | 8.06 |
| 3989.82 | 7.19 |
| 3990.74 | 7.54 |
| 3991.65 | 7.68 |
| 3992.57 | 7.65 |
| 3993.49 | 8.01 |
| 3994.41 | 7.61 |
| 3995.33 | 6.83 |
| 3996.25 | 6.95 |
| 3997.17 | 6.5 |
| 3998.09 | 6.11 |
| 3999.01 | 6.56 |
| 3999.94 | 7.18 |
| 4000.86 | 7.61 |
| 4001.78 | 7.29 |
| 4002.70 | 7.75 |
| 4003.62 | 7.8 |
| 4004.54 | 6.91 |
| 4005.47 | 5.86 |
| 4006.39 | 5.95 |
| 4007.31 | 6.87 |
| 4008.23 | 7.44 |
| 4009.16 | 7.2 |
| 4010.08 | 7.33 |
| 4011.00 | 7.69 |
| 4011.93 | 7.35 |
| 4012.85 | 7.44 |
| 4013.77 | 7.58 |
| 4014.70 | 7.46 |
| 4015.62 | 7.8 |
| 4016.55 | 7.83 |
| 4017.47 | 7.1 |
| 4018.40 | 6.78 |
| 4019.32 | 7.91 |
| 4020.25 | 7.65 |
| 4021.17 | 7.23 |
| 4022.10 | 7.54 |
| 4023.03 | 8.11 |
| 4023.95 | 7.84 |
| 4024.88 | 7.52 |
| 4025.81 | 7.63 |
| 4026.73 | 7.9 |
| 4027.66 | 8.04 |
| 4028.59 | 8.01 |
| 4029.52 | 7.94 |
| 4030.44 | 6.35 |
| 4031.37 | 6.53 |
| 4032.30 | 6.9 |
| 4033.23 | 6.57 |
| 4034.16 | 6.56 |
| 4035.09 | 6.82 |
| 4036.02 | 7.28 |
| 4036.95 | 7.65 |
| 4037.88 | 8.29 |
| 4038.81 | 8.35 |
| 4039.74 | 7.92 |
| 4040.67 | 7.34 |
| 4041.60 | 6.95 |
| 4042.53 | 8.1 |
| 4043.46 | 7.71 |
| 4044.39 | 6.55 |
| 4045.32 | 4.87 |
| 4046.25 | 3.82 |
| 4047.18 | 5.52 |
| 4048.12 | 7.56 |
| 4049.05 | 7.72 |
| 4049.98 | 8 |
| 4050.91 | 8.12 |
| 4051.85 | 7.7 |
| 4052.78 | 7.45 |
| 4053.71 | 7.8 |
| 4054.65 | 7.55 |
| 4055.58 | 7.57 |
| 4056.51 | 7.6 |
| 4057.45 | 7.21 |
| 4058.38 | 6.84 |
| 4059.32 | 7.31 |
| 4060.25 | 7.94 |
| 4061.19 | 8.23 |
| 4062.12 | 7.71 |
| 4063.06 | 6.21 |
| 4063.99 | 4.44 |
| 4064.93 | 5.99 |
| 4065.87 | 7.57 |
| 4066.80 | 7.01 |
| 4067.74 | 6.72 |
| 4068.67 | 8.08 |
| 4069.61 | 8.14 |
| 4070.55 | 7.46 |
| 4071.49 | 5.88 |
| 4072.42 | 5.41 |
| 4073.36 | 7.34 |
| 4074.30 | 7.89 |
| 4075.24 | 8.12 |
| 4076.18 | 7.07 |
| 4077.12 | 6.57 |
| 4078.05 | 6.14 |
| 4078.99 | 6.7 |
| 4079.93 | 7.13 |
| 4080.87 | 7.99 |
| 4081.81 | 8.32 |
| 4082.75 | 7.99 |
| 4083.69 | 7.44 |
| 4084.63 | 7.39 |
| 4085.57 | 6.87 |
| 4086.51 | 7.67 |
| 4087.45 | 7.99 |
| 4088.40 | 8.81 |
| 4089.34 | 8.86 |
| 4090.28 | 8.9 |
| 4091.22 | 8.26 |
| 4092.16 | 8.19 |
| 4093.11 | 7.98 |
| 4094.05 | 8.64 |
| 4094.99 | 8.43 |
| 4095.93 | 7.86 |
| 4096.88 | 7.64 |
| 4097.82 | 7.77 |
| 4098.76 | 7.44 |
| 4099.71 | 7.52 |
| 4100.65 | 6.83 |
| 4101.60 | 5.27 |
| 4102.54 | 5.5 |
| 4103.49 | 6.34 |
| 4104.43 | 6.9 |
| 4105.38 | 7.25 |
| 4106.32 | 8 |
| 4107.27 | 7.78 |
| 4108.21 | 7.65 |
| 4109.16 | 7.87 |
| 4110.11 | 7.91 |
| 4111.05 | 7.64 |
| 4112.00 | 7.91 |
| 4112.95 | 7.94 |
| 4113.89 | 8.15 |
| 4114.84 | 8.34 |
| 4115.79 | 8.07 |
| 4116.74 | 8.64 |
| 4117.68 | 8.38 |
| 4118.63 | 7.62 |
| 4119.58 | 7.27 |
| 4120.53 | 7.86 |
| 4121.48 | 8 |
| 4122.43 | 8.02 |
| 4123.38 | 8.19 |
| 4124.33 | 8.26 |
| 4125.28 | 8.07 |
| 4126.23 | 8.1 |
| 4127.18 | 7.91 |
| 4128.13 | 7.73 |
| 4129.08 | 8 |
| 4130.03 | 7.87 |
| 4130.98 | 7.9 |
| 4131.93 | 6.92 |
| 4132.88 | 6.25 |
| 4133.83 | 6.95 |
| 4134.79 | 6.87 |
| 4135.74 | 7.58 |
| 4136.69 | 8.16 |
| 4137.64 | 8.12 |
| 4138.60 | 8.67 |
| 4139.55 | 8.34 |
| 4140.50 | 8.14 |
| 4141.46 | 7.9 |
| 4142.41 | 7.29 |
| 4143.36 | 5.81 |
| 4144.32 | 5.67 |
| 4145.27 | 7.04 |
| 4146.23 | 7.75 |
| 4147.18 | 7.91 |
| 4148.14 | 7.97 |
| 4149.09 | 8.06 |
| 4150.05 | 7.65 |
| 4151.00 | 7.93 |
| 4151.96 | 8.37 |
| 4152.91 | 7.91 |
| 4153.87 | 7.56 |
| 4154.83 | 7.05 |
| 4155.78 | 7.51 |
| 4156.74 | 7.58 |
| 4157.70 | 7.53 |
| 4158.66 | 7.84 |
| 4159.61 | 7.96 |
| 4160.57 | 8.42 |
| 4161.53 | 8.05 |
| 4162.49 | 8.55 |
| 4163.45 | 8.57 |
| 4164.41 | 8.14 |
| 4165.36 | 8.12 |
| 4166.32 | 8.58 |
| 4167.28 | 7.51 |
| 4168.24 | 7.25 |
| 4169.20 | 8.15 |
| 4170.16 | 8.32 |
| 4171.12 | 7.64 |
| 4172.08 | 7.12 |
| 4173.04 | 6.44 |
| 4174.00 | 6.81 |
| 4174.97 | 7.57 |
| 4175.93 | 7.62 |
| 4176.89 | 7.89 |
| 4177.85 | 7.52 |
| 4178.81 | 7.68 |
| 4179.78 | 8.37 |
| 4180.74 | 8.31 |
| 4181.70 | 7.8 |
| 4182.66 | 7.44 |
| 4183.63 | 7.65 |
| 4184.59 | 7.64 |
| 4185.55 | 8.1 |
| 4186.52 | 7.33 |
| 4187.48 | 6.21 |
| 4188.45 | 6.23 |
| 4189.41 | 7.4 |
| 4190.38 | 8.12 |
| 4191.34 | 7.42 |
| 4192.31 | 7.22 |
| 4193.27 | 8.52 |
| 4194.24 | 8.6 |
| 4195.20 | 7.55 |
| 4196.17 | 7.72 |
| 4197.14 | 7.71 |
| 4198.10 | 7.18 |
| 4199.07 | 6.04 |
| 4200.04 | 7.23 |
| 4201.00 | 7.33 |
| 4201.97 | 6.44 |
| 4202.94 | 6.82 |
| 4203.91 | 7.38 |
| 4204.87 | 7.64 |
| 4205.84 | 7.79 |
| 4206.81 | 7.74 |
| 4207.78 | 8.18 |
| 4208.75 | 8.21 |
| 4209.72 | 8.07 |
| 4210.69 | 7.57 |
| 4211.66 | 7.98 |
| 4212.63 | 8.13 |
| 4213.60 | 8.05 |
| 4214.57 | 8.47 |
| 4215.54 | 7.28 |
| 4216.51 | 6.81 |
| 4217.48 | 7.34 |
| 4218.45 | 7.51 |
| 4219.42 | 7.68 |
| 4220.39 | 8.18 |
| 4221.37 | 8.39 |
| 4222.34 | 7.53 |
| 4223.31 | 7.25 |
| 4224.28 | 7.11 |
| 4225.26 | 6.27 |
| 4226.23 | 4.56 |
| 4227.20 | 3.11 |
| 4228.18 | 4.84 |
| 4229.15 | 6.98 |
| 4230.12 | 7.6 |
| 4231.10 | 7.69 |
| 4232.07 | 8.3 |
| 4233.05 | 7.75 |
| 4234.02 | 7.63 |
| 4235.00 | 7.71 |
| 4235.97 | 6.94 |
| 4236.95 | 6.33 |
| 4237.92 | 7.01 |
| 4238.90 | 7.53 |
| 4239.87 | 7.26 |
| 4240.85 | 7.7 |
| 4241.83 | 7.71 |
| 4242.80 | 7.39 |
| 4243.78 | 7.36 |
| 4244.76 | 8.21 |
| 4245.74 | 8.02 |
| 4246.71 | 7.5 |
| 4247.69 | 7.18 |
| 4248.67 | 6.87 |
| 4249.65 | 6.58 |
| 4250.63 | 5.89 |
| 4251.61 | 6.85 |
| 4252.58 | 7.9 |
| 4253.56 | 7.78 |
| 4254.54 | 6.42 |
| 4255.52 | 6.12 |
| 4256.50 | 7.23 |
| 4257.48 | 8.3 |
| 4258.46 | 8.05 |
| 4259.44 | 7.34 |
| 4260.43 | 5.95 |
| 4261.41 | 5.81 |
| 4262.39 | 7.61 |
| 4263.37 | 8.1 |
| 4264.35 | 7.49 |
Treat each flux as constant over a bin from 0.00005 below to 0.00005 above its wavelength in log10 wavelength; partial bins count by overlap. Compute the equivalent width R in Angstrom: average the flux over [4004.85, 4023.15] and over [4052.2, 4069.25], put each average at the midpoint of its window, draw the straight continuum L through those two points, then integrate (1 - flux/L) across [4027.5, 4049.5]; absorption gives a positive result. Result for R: 0.59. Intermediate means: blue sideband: 7.29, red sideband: 7.19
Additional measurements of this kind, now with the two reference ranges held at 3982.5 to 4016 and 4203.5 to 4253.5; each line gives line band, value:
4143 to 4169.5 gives -1.8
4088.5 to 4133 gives -3.4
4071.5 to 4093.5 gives -1.2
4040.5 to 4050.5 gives 0.6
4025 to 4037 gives -0.2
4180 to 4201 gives -0.6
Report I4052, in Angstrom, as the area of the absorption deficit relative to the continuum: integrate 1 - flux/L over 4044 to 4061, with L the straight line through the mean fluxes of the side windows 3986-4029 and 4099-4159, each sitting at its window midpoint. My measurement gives 0.8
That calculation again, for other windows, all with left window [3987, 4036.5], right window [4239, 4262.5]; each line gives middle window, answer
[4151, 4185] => -2.61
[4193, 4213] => -1.04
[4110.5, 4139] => -2.36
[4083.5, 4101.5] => -1.54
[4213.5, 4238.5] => 0.48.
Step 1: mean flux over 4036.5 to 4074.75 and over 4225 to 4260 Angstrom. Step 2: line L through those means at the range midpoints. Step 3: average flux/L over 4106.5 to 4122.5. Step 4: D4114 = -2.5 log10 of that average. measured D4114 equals -0.117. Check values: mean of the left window 7.16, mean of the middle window 7.94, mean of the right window 7.06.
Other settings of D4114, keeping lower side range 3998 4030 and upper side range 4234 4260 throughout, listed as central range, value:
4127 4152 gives -0.034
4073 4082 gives 0.010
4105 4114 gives -0.066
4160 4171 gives -0.114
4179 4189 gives -0.029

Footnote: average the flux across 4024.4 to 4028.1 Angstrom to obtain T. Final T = 7.77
